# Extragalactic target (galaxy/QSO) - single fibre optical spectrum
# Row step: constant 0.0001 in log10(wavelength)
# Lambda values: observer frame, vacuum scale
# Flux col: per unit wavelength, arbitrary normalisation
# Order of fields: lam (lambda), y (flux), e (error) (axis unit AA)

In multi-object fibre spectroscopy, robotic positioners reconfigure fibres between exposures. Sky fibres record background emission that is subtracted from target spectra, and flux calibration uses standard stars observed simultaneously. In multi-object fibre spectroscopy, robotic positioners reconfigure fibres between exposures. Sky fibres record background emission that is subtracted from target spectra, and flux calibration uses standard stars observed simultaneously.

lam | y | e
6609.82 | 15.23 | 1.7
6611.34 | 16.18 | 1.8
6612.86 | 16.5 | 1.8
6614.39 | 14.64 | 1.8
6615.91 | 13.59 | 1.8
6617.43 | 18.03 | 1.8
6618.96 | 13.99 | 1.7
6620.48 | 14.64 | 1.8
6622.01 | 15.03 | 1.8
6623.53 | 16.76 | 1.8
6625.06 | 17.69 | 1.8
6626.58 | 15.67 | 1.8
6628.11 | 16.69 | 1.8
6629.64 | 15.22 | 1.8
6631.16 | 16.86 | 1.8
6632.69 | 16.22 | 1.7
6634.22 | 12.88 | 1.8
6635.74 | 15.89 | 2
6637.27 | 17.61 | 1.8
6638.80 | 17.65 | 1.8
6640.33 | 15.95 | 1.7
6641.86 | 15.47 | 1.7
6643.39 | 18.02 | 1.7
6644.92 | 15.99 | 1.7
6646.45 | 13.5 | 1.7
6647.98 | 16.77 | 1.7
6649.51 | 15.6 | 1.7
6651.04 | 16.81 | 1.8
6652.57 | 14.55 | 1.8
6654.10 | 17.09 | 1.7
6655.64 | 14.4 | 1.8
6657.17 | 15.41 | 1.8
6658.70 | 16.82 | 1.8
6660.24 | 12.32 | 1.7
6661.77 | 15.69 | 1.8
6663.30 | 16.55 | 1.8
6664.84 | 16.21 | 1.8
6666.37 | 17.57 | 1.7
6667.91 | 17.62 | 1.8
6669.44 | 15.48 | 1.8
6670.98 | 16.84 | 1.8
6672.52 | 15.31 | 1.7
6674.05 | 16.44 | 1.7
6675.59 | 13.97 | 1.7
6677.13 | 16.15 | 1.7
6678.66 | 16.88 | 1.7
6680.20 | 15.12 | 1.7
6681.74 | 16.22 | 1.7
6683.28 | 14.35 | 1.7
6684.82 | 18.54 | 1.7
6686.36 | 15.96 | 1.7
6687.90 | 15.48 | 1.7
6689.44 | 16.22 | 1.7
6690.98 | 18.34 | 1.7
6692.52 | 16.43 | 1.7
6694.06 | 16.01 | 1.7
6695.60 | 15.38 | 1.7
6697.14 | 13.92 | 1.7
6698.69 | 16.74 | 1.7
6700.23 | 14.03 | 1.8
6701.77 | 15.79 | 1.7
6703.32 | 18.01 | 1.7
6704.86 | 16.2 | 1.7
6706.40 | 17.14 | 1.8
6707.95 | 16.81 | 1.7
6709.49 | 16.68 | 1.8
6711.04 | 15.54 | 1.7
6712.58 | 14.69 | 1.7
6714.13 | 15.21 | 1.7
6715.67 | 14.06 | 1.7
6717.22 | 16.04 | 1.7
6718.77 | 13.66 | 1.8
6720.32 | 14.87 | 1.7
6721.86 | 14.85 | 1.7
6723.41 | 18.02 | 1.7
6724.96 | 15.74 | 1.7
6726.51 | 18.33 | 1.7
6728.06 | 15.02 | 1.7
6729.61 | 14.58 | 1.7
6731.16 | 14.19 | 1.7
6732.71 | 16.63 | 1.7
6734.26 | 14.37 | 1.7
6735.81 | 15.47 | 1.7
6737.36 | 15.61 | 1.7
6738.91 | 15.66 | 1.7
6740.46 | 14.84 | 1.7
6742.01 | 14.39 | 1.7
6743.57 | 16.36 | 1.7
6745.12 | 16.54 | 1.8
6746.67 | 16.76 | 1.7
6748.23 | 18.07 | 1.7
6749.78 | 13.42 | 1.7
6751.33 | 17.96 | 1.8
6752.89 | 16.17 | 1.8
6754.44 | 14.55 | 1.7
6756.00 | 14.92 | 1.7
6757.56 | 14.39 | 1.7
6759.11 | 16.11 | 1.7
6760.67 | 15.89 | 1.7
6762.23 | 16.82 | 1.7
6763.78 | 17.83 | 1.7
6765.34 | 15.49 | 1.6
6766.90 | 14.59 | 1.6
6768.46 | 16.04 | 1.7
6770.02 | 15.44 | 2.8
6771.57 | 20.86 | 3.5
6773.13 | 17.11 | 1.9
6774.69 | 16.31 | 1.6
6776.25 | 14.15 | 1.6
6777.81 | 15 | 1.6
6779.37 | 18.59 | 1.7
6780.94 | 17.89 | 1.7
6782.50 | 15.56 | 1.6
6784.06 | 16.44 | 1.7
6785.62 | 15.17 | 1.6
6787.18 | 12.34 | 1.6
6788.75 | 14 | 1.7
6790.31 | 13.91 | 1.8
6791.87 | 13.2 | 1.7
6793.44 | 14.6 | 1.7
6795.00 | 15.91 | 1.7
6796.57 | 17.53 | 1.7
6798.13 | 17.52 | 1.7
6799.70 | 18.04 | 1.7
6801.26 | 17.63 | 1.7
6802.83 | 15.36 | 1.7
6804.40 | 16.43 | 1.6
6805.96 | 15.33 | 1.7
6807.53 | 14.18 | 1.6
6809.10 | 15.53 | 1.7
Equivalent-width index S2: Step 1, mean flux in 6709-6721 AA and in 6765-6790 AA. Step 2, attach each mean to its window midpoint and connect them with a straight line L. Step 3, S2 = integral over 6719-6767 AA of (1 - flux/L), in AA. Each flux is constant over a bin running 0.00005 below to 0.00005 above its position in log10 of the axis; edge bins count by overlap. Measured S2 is -1.0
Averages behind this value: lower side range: 15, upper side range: 15.9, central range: 15.7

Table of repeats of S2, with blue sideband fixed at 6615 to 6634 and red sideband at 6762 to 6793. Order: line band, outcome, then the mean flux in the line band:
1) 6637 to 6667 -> -0.4 AA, 16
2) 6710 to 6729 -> 0.3 AA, 15.5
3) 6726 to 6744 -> 0.5 AA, 15.4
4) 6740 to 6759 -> 0.1 AA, 15.7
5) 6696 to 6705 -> 0.0 AA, 15.7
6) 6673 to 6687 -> -0.1 AA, 15.9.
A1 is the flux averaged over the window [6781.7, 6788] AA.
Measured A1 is 14.9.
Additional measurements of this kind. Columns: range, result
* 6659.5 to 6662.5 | 14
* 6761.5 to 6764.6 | 17.3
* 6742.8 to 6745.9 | 16.5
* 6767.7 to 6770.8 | 15.8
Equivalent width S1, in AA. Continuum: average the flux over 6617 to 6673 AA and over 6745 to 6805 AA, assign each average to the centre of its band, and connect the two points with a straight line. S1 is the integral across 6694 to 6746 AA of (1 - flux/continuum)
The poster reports 1.17 AA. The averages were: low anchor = 16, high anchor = 16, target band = 15.6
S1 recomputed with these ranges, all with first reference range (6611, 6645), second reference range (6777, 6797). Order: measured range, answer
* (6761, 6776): -1.15 AA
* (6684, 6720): -0.59 AA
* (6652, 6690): -0.24 AA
